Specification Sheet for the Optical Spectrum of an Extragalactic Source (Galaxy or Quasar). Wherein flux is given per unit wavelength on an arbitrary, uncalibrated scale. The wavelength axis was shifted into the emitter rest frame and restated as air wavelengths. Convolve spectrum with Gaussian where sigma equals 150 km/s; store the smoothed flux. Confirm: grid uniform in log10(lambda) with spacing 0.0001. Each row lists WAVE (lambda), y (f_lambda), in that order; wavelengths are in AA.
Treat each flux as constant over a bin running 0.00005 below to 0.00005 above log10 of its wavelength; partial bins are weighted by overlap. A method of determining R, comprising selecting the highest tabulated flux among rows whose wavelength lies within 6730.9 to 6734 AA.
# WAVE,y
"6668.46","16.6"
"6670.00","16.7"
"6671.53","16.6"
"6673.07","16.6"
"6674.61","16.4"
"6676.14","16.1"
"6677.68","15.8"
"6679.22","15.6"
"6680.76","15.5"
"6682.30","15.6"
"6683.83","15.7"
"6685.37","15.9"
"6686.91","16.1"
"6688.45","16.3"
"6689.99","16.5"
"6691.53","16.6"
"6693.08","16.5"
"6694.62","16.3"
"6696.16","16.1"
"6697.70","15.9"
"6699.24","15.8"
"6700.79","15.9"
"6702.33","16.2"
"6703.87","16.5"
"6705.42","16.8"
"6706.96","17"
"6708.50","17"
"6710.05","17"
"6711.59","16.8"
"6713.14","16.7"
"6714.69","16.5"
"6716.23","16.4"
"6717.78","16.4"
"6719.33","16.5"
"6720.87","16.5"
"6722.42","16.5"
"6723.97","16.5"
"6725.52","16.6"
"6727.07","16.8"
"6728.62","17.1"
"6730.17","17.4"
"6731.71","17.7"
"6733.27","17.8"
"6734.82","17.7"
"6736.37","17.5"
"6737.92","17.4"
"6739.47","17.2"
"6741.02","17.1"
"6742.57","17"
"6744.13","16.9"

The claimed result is 17.8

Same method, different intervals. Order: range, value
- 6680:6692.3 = 16.6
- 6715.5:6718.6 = 16.4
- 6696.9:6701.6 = 15.9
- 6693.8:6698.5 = 16.3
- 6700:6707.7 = 17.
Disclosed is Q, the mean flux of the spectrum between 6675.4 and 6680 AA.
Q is 15.8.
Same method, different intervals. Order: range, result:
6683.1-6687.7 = 15.9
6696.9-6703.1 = 16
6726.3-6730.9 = 17.1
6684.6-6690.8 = 16.2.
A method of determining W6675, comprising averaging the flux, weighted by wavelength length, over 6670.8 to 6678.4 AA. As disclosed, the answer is 16.3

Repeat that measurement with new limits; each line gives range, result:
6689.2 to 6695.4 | 16.5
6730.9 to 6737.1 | 17.7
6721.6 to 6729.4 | 16.7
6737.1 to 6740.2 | 17.3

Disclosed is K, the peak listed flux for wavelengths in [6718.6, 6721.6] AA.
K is 16.5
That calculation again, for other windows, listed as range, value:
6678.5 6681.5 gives 15.6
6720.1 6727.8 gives 16.8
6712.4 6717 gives 16.7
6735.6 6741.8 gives 17.5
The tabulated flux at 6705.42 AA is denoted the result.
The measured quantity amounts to 16.8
